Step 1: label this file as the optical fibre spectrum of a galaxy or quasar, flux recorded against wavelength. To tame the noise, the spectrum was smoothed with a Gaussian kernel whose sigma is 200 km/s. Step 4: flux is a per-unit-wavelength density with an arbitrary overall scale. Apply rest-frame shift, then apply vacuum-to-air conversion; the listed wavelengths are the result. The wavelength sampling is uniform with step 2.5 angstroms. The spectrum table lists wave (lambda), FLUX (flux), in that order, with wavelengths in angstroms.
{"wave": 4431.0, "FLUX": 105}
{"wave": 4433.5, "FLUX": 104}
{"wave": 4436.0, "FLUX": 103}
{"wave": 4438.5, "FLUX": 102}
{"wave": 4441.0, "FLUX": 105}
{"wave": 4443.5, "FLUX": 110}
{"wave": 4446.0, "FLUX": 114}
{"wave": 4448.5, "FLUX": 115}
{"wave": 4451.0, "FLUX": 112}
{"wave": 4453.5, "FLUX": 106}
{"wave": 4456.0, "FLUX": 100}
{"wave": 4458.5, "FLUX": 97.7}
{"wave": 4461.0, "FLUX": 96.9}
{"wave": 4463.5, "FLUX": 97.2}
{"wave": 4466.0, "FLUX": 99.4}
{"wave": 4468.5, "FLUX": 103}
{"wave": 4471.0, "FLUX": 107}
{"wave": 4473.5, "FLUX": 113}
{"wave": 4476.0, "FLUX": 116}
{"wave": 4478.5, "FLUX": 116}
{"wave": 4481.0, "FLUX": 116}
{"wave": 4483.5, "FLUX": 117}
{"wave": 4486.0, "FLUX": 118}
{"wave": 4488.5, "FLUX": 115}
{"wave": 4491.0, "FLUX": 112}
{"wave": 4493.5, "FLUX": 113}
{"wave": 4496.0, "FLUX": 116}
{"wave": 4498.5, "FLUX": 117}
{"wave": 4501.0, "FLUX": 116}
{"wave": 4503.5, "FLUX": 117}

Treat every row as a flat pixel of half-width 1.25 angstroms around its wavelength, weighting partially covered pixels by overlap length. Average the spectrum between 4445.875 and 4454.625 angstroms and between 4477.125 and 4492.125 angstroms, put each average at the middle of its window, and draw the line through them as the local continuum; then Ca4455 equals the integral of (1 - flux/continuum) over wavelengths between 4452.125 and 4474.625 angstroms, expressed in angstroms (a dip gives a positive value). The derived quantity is 2.2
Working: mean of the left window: 112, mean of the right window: 116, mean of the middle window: 102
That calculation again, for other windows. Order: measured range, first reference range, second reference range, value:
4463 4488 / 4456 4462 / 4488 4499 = -1.16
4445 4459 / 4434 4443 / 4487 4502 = -0.17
